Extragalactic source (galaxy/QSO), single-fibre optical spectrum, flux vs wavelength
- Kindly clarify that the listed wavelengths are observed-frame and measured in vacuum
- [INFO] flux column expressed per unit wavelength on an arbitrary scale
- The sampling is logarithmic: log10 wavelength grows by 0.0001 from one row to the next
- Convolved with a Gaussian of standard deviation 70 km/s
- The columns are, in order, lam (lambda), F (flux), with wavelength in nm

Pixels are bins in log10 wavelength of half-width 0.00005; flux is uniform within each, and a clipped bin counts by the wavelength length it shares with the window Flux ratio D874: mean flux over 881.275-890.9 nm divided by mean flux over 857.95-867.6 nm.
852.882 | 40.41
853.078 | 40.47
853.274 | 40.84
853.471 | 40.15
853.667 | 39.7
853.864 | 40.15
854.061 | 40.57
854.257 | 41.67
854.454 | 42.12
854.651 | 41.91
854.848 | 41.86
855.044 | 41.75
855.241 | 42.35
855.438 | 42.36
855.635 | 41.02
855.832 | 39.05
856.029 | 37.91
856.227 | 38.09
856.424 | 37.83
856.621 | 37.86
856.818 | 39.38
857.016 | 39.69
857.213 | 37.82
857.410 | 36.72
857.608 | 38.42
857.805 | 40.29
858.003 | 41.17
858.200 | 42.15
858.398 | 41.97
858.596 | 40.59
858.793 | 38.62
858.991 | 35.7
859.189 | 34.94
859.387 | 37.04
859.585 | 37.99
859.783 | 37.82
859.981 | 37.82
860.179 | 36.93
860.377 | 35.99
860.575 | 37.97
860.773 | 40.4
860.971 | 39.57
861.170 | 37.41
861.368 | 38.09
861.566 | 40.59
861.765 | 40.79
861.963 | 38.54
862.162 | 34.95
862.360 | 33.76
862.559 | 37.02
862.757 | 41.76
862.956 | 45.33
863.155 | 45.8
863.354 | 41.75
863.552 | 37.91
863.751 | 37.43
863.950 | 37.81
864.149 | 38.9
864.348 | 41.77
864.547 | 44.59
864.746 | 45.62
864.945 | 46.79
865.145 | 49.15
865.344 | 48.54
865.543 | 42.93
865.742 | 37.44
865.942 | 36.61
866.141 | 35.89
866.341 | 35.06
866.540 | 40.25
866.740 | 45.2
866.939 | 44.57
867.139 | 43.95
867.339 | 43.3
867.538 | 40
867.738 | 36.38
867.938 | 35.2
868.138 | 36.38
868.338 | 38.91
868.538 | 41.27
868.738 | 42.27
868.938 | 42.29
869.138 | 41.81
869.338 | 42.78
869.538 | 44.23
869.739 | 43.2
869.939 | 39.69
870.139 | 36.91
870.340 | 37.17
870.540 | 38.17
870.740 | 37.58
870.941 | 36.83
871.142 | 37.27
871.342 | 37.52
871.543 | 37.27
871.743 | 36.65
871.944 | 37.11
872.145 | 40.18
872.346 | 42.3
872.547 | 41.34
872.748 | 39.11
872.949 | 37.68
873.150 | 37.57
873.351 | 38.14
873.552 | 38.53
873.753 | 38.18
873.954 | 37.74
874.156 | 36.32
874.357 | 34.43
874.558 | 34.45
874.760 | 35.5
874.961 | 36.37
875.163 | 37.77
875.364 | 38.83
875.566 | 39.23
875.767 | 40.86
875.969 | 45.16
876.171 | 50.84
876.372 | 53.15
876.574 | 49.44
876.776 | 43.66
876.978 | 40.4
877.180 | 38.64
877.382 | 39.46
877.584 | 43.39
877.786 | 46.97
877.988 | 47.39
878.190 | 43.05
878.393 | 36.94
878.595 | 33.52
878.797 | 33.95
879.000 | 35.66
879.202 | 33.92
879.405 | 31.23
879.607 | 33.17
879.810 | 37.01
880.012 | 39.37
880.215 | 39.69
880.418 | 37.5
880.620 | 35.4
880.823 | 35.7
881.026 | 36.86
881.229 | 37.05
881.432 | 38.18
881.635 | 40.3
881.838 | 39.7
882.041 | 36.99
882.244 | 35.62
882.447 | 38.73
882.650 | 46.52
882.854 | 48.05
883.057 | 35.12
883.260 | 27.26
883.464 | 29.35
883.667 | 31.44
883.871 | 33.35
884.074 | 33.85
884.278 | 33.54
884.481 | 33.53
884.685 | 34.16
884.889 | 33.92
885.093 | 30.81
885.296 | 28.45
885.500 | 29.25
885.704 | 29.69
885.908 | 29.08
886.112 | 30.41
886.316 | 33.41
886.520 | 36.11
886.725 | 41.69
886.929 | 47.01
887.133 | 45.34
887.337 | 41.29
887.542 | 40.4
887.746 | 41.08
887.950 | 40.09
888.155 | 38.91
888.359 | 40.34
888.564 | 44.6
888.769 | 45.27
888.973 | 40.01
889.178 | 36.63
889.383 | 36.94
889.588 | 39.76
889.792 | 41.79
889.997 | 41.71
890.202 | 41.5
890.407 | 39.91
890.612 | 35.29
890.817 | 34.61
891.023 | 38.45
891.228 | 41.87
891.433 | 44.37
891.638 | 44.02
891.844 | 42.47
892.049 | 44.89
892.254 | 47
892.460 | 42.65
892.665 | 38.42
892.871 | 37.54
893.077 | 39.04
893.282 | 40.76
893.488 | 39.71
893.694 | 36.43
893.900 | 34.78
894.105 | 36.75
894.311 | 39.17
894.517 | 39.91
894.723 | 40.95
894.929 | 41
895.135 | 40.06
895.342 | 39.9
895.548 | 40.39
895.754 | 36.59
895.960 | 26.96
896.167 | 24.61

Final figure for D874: 0.93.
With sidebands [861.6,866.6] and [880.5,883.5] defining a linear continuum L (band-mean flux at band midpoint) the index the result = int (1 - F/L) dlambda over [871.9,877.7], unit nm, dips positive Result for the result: -0.22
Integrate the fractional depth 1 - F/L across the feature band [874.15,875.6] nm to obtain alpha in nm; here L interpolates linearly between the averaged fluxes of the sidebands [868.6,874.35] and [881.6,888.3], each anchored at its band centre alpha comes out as 0.069 nm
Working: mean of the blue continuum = 39.1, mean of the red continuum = 36.2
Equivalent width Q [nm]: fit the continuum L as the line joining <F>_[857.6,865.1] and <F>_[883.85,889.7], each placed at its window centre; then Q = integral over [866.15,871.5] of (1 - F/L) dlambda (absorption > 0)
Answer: -0.14 nm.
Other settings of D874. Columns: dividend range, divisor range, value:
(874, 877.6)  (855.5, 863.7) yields 1.05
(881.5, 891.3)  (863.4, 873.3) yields 0.93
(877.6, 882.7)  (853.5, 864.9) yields 0.96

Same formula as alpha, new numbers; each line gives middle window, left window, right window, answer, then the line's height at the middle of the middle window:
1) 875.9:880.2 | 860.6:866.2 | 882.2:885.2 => -0.484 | 36.6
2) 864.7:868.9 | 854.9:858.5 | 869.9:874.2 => -0.267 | 38.7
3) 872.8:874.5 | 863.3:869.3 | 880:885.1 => 0.069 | 38.9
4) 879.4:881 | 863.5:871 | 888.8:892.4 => 0.168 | 40.7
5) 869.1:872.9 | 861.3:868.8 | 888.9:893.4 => 0.122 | 40.6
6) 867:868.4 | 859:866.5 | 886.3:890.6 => 0.019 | 39.9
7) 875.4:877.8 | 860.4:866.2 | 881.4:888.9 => -0.361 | 38.3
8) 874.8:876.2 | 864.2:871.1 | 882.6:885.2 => -0.103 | 37.8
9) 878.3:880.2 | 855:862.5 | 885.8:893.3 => 0.214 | 39.6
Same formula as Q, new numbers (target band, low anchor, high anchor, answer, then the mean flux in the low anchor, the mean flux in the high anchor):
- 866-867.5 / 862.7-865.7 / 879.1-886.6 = 0.031 nm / 43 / 35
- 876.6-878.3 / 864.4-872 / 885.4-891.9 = -0.139 nm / 40.5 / 39.1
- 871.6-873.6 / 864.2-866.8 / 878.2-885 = 0.032 nm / 42.2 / 36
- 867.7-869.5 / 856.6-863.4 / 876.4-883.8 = -0.060 nm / 38.9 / 38.4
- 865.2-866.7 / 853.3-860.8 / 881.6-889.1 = -0.057 nm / 39.4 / 36.9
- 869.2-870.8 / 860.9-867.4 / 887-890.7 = 0.030 nm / 40.9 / 40.7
